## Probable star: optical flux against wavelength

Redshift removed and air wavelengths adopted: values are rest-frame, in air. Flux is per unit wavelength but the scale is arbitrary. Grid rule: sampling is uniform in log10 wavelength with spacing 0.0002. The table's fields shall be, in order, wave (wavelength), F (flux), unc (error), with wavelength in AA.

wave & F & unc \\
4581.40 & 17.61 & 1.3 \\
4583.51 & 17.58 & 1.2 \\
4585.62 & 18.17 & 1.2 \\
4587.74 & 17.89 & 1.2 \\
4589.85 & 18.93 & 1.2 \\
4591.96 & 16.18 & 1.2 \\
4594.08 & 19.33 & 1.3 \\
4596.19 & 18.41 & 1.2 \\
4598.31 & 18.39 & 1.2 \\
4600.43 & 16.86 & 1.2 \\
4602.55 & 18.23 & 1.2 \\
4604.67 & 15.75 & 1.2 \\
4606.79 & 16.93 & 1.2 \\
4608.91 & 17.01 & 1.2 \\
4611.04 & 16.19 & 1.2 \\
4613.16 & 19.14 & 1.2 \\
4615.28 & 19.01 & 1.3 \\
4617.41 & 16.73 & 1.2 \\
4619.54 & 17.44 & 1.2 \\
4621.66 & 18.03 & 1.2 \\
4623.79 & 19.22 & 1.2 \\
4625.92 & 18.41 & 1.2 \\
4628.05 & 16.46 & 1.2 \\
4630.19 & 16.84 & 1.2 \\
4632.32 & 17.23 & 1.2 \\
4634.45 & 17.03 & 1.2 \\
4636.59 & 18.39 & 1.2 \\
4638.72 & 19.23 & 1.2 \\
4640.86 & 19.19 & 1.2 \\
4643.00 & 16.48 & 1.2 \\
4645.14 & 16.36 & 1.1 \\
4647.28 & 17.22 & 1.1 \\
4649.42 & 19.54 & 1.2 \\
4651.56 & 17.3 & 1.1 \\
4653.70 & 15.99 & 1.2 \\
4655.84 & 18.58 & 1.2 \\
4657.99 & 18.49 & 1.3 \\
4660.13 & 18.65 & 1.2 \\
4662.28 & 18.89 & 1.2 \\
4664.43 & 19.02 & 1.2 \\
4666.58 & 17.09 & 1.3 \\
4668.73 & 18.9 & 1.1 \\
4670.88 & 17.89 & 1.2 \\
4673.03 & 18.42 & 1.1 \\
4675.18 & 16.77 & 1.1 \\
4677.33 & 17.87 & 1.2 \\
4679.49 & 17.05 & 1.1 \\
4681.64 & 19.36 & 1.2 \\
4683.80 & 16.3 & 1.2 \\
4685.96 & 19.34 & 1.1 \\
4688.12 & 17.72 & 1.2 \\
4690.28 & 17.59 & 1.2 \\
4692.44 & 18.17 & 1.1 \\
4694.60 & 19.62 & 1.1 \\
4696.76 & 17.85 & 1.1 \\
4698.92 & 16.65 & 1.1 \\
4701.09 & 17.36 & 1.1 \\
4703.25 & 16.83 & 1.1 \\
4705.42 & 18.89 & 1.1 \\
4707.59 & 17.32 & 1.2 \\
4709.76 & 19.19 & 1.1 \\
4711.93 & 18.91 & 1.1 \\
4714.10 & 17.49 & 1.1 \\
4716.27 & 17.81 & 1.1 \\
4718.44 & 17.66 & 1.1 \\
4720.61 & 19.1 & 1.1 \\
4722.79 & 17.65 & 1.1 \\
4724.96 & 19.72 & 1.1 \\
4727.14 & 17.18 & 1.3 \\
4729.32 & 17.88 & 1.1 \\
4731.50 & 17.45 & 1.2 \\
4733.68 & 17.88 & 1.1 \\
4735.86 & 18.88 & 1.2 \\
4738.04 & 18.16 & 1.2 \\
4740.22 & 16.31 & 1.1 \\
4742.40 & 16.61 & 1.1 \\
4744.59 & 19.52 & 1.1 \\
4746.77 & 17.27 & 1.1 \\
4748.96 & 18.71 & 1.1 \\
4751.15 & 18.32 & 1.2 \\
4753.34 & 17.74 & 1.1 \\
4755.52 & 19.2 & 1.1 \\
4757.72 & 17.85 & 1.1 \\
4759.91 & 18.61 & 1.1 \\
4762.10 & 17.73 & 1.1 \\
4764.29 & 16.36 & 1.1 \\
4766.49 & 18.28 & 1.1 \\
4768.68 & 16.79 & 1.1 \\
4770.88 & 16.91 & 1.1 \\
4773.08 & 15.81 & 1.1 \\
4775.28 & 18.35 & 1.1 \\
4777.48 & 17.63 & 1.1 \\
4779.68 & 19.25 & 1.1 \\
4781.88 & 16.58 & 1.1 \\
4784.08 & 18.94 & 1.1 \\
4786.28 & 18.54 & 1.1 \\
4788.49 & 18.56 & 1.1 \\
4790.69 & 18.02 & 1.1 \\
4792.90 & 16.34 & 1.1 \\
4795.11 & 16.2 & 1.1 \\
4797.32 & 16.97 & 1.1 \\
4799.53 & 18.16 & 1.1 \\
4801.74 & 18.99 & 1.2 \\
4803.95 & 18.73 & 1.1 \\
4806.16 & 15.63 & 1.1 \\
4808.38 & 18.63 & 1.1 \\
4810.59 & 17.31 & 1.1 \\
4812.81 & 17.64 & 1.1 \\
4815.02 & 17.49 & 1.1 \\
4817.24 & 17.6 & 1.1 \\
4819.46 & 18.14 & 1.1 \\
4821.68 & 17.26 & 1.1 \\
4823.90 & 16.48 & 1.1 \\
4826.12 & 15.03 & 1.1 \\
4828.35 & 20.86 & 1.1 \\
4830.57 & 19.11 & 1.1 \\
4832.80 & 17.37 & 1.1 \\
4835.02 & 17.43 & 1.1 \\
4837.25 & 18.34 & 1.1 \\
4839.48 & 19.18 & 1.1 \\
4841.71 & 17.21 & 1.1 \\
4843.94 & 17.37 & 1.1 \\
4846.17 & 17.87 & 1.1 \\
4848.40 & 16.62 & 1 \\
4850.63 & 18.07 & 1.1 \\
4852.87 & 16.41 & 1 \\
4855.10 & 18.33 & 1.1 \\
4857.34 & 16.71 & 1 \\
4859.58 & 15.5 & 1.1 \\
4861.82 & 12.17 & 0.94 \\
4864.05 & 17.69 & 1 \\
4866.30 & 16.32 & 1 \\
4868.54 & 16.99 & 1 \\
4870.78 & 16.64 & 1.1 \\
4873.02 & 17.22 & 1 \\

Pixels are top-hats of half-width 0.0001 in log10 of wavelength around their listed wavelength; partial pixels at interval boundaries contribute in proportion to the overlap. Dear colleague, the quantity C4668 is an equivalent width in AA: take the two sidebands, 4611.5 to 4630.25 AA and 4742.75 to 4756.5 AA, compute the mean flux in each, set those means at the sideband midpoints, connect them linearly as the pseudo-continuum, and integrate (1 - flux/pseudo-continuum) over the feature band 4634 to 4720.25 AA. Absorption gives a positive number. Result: 0.6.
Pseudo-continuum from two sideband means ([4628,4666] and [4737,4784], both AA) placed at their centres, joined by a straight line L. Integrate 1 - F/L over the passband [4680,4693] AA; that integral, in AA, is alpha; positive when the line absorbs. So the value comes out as -0.16 AA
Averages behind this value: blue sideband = 17.9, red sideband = 17.7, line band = 18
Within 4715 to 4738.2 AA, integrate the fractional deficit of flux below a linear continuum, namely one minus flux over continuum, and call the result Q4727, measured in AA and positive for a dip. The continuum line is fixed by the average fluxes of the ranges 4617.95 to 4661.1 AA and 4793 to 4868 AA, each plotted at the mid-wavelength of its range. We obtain -0.7 AA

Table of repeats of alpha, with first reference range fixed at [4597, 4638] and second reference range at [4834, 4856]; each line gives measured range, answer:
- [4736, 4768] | -0.5 AA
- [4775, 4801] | -0.2 AA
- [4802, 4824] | 0.1 AA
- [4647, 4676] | -0.8 AA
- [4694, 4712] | -0.4 AA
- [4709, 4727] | -0.8 AA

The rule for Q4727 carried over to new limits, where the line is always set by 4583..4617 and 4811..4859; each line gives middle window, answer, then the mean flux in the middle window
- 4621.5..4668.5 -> -0.5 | 17.9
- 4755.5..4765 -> -0.1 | 17.9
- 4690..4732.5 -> -0.8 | 18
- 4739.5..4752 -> -0.1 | 17.8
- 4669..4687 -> -0.2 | 17.9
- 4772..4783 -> 0.1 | 17.5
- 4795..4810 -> -0.1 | 17.7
